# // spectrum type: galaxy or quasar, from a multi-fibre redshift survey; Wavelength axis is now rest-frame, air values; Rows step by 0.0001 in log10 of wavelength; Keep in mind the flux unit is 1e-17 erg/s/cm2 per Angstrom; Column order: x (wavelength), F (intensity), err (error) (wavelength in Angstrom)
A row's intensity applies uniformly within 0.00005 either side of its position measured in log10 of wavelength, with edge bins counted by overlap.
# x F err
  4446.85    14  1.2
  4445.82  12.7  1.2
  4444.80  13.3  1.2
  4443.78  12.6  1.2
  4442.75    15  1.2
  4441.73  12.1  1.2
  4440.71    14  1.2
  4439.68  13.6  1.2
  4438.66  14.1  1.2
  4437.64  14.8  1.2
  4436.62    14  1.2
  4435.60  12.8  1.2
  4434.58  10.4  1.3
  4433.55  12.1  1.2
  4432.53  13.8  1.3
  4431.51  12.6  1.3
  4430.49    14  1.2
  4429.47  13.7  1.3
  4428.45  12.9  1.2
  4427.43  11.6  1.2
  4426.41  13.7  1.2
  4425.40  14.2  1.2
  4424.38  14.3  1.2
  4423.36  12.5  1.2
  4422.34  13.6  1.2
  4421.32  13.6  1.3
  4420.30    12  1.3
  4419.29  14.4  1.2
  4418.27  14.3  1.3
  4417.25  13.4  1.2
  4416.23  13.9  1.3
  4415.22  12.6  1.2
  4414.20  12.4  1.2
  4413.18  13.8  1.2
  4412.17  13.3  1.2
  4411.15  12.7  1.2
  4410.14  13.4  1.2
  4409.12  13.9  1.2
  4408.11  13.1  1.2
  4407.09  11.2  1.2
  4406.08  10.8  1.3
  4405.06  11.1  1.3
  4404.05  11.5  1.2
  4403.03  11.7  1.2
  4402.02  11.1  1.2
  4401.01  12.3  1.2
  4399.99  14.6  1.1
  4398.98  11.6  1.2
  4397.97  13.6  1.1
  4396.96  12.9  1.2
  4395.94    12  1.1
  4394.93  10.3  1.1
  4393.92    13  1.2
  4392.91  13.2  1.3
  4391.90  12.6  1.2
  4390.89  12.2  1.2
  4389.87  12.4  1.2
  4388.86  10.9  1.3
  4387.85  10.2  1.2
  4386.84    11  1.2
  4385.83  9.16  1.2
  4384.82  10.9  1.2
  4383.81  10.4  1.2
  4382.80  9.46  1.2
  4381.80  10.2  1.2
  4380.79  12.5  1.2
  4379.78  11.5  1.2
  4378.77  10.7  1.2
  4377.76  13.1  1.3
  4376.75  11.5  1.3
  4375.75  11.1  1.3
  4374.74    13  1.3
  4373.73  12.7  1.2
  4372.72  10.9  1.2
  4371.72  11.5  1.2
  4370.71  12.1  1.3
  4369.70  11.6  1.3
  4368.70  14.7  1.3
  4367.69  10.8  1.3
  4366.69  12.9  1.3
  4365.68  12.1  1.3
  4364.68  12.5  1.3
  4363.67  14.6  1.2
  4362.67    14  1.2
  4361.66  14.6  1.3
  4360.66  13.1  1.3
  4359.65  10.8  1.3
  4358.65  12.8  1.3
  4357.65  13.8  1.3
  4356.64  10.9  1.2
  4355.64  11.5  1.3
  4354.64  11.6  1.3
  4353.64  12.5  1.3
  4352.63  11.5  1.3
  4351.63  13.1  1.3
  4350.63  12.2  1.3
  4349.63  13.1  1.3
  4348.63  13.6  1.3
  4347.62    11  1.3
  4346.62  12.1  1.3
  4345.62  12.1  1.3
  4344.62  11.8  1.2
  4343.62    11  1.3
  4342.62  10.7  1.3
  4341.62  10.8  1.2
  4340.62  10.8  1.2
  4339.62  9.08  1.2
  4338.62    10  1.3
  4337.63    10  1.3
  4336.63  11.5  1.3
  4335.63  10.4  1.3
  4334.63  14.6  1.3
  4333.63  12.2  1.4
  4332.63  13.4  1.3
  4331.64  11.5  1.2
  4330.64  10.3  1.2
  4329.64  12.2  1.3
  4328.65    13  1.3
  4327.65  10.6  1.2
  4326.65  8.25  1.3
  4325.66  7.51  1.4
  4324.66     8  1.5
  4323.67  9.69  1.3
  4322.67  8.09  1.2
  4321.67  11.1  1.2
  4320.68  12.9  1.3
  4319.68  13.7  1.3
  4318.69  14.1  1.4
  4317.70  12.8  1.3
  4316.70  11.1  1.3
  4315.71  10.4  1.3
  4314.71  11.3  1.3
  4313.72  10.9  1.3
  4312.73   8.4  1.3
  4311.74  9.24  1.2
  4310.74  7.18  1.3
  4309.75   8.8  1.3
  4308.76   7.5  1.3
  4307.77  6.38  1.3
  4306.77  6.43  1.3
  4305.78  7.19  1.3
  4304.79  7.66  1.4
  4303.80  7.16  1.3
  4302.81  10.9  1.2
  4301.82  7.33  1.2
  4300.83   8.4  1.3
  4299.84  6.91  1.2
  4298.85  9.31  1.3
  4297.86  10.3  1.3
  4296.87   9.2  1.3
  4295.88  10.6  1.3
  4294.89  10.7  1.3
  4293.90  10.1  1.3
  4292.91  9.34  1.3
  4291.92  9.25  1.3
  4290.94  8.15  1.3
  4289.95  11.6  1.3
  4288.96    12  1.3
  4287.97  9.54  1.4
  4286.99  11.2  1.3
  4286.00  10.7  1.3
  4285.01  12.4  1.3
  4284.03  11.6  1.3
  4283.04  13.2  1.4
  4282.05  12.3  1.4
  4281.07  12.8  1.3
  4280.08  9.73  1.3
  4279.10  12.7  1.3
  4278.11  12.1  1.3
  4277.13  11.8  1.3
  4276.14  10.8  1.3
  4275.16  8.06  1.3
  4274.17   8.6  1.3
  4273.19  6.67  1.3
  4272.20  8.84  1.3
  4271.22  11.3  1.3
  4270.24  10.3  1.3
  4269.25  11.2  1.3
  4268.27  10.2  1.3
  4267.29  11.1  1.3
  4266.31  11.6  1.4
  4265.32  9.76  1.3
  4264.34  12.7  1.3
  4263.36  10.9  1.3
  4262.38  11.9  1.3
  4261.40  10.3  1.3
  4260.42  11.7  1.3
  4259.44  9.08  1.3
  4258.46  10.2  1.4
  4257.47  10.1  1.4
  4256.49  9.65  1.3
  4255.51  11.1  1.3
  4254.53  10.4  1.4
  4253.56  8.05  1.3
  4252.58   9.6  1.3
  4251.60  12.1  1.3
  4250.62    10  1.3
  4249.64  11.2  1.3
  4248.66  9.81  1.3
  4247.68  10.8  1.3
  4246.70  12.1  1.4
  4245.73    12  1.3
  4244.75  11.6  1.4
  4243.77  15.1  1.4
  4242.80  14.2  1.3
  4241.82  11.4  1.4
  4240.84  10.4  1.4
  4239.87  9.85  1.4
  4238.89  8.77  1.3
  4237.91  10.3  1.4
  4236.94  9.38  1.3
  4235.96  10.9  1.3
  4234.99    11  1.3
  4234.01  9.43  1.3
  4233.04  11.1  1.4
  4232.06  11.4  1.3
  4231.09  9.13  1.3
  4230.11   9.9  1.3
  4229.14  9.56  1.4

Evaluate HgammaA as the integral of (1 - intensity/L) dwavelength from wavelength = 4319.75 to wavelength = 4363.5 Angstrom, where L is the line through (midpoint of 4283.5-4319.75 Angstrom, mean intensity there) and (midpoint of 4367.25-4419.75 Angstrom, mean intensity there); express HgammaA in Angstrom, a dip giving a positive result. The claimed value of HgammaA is -3.2 Angstrom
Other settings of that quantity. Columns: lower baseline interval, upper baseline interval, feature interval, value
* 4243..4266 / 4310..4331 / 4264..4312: 3.90 Angstrom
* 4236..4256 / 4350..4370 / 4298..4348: 7.93 Angstrom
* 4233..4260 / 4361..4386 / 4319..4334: 0.85 Angstrom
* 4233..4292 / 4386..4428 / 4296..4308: 3.25 Angstrom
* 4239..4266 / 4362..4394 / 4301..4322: 3.25 Angstrom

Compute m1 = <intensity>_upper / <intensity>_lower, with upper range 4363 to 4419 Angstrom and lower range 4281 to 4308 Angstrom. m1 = 1.2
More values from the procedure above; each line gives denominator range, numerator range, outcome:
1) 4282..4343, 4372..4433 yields 1.21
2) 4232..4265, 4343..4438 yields 1.14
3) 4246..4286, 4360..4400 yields 1.12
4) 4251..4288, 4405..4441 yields 1.23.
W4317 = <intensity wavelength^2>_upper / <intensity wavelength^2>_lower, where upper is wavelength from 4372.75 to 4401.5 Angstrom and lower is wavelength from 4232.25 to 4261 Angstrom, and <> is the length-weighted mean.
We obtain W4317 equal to 1.17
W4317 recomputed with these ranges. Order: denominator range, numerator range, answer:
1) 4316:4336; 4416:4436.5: 1.23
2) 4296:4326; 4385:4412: 1.34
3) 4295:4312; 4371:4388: 1.40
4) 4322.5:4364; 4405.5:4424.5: 1.17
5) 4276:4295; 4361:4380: 1.16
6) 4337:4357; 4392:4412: 1.10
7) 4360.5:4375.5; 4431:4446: 1.07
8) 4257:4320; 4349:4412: 1.24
